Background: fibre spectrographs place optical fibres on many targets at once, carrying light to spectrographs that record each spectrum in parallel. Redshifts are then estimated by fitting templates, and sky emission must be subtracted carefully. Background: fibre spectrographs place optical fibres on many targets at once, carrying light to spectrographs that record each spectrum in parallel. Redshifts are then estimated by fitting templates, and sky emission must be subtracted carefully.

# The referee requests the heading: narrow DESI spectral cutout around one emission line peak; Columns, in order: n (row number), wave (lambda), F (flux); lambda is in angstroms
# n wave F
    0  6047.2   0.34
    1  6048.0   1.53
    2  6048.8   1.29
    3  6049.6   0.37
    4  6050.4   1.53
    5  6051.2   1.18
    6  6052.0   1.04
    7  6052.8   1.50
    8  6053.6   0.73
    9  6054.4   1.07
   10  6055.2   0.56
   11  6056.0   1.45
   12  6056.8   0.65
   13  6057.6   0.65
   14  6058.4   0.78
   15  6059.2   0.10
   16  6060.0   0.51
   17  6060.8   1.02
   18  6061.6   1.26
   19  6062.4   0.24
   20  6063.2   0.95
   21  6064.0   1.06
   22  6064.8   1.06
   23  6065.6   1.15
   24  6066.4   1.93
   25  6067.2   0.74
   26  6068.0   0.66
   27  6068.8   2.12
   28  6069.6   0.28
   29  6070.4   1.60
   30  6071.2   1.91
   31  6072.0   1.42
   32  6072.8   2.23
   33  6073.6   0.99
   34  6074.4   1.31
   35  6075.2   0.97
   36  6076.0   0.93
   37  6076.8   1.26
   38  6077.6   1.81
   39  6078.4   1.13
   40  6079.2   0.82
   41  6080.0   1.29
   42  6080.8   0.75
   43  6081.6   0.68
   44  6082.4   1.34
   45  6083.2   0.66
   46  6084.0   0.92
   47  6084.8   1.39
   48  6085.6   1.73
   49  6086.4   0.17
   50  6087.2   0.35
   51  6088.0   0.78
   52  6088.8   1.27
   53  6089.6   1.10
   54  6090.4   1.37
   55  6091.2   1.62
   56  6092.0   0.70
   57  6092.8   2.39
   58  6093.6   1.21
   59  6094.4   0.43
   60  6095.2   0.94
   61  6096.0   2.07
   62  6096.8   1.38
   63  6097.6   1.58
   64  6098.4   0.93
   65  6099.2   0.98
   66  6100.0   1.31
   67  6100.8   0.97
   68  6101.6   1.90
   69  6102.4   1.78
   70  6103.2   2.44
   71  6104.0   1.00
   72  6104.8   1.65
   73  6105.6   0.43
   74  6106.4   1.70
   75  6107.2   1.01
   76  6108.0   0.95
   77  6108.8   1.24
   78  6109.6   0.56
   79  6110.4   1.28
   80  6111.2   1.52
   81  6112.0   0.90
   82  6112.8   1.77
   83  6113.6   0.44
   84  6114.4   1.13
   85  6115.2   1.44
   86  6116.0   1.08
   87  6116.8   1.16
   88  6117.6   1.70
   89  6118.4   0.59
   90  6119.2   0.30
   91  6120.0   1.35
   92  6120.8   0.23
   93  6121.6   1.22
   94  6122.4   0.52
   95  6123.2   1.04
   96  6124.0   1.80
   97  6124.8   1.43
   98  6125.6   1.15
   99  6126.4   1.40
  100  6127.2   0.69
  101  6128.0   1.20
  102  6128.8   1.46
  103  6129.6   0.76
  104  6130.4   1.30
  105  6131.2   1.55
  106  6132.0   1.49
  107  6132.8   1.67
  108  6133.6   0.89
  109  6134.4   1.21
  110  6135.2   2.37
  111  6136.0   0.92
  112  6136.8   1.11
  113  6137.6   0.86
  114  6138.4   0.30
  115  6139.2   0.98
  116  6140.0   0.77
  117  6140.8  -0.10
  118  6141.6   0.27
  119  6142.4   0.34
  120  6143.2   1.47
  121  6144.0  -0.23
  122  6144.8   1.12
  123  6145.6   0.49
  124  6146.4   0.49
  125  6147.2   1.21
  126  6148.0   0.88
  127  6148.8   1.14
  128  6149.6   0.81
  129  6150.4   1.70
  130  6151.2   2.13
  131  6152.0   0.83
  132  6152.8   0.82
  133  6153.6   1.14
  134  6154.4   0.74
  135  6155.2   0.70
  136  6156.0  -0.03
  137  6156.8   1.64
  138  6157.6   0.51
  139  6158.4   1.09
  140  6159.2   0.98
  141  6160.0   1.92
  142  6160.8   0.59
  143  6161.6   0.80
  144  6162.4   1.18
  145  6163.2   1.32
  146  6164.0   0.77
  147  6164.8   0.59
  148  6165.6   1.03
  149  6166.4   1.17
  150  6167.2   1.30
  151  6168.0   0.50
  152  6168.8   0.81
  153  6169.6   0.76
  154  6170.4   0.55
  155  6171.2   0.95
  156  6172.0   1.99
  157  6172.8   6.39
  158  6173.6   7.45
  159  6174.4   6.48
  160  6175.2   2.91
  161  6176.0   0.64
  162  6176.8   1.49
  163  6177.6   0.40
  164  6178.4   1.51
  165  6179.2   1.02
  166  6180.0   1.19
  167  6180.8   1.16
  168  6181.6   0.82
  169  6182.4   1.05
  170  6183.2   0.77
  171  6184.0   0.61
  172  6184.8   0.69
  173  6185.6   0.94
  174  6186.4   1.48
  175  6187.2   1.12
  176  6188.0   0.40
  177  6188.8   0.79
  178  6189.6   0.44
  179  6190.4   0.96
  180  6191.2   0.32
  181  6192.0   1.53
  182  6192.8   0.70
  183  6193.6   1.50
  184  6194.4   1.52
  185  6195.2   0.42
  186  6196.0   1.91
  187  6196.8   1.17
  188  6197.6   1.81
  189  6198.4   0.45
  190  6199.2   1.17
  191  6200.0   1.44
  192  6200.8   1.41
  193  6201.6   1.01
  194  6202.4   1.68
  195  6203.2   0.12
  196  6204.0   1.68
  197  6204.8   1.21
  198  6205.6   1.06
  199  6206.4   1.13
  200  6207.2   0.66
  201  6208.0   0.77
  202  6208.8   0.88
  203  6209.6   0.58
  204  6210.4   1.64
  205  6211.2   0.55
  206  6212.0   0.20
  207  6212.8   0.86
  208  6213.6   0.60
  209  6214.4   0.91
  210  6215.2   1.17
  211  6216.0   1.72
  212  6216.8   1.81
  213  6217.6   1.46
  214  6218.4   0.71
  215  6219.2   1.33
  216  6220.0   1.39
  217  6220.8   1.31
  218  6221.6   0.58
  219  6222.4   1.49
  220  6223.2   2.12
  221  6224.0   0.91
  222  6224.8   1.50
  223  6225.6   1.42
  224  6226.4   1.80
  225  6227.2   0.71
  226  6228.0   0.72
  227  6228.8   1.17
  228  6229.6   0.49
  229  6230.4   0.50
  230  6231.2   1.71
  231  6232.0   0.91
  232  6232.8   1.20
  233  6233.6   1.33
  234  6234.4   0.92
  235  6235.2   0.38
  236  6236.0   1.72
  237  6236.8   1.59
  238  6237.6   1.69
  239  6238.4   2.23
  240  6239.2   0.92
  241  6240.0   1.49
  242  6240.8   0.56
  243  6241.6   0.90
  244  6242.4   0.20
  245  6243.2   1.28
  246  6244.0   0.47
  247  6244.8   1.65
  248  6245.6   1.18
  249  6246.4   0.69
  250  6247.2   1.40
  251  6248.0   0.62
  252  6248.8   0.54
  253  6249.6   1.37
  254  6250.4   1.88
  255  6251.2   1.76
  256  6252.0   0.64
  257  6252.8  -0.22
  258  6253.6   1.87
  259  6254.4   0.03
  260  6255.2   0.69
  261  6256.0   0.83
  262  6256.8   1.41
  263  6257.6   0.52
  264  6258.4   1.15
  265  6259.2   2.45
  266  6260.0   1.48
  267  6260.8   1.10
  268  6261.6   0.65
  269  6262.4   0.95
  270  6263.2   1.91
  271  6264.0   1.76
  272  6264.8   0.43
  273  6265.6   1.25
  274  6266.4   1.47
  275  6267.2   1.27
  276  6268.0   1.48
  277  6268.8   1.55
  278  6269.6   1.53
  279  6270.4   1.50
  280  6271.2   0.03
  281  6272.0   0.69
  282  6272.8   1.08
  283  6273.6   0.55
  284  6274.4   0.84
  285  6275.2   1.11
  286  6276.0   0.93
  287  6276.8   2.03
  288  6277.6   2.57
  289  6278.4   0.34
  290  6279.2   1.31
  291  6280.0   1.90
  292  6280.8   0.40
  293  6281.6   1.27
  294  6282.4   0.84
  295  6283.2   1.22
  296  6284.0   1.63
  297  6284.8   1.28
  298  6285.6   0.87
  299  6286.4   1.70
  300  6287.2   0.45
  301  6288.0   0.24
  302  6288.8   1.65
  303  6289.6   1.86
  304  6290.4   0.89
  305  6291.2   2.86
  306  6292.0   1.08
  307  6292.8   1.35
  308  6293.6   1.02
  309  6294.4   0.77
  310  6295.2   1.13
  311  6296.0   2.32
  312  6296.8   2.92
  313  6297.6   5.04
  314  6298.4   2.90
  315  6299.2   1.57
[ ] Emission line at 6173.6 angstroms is H-beta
